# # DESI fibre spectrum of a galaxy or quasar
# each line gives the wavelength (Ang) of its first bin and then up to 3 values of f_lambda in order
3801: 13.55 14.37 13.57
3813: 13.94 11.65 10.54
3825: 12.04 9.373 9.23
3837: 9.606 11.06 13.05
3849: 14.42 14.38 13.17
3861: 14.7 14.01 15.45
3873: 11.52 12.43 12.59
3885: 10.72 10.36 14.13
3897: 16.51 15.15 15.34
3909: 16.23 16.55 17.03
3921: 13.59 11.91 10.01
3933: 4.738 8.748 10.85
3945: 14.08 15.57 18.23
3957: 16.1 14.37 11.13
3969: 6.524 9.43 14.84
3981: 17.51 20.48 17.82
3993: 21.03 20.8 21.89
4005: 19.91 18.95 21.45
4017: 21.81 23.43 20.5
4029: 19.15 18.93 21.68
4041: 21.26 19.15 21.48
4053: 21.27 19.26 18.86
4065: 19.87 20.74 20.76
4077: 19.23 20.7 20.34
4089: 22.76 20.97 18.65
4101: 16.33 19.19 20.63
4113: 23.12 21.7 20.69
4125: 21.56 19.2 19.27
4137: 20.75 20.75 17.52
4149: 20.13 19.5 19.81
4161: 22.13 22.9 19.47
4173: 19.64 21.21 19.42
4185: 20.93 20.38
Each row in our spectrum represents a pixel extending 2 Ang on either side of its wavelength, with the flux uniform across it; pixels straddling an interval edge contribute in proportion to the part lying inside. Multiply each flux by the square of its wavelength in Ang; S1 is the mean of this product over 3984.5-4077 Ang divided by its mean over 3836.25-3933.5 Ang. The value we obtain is 1.65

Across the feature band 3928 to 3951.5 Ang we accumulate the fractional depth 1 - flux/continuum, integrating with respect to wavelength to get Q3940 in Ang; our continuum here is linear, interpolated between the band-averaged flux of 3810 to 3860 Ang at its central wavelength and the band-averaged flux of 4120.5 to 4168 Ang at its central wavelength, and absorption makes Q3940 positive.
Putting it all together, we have 6.3 Ang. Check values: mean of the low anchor 12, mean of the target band 10.9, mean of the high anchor 20.3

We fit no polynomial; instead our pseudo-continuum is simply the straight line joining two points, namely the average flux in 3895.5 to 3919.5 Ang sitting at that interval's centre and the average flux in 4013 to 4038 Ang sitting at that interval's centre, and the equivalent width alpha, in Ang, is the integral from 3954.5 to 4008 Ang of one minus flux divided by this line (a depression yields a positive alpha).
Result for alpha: 7.9 Ang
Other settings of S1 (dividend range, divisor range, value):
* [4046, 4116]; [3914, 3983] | 1.71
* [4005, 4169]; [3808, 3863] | 1.90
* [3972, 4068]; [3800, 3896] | 1.72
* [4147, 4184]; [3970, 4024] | 1.17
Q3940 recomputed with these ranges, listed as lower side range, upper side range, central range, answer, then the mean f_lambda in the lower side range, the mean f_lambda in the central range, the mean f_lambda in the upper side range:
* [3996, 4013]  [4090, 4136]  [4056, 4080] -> 0.6 Ang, 20.5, 19.8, 20.2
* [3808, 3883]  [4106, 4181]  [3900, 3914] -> -1.7 Ang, 12.4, 15.8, 20.5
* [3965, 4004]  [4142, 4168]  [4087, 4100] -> -1.0 Ang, 16.5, 20.5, 20.3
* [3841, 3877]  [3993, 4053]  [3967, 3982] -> 5.6 Ang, 13.6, 11.7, 20.8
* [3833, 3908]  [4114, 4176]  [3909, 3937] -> 4.2 Ang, 13.2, 12.3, 20.4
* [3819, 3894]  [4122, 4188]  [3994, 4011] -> -4.5 Ang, 12.2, 20.4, 20.3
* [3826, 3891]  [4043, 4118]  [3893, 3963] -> 4.1 Ang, 12.3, 13.8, 20.2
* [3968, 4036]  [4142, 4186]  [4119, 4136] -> -0.3 Ang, 18.7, 20.2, 20.2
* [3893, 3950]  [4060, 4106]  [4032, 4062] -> -3.1 Ang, 13.3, 20.3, 19.9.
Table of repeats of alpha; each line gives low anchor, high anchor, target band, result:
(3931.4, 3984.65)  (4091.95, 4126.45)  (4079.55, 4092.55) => -1.44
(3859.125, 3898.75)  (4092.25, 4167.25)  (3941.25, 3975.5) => 5.13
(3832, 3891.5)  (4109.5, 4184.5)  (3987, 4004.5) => -4.38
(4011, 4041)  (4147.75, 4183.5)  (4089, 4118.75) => 0.67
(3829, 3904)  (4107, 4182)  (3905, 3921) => -2.19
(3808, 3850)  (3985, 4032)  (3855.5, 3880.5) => 0.01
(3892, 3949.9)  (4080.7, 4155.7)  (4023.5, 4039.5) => -2.73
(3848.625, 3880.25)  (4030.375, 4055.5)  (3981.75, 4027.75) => -3.67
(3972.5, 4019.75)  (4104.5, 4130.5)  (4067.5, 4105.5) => 1.01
